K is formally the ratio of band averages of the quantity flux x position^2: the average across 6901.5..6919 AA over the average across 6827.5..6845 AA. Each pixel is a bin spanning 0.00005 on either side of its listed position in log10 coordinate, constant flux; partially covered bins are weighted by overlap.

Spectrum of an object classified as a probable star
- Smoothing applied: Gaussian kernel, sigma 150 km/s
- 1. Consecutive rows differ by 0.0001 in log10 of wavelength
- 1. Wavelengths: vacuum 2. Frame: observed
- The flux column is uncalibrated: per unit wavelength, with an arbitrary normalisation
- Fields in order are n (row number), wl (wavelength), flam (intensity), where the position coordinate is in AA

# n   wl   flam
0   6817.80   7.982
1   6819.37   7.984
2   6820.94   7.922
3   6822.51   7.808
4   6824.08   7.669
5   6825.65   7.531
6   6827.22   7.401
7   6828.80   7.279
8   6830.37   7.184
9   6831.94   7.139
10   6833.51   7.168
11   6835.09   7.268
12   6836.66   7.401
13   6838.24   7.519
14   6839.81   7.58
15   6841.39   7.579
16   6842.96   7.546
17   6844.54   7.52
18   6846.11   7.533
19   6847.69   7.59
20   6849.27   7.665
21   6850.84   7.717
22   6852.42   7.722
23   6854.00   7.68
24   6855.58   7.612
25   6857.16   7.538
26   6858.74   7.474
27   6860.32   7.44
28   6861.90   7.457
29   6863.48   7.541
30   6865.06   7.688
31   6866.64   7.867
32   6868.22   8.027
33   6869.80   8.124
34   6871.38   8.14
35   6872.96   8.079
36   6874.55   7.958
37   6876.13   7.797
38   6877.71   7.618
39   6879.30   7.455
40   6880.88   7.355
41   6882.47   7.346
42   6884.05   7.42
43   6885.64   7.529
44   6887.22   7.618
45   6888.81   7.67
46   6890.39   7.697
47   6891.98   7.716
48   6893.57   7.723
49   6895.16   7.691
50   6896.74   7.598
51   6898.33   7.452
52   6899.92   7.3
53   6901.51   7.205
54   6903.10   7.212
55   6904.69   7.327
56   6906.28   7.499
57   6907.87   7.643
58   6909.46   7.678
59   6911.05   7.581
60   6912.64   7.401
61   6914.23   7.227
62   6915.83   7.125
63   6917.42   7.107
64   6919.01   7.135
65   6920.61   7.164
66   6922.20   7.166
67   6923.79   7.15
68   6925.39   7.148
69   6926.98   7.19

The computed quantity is 1.02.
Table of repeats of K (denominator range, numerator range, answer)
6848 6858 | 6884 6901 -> 1.00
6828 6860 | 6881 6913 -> 1.02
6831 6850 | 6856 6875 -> 1.05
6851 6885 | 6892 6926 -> 0.97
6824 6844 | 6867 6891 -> 1.06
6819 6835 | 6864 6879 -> 1.07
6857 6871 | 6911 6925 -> 0.95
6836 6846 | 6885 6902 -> 1.02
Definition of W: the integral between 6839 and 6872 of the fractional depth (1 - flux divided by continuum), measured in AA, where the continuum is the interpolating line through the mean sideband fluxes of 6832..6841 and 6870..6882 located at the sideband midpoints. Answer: -0.4 AA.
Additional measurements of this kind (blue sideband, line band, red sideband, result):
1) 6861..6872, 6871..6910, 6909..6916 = 0.2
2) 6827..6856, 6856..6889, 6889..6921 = -1.0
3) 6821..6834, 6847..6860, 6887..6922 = -0.3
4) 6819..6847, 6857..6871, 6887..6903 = -0.3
